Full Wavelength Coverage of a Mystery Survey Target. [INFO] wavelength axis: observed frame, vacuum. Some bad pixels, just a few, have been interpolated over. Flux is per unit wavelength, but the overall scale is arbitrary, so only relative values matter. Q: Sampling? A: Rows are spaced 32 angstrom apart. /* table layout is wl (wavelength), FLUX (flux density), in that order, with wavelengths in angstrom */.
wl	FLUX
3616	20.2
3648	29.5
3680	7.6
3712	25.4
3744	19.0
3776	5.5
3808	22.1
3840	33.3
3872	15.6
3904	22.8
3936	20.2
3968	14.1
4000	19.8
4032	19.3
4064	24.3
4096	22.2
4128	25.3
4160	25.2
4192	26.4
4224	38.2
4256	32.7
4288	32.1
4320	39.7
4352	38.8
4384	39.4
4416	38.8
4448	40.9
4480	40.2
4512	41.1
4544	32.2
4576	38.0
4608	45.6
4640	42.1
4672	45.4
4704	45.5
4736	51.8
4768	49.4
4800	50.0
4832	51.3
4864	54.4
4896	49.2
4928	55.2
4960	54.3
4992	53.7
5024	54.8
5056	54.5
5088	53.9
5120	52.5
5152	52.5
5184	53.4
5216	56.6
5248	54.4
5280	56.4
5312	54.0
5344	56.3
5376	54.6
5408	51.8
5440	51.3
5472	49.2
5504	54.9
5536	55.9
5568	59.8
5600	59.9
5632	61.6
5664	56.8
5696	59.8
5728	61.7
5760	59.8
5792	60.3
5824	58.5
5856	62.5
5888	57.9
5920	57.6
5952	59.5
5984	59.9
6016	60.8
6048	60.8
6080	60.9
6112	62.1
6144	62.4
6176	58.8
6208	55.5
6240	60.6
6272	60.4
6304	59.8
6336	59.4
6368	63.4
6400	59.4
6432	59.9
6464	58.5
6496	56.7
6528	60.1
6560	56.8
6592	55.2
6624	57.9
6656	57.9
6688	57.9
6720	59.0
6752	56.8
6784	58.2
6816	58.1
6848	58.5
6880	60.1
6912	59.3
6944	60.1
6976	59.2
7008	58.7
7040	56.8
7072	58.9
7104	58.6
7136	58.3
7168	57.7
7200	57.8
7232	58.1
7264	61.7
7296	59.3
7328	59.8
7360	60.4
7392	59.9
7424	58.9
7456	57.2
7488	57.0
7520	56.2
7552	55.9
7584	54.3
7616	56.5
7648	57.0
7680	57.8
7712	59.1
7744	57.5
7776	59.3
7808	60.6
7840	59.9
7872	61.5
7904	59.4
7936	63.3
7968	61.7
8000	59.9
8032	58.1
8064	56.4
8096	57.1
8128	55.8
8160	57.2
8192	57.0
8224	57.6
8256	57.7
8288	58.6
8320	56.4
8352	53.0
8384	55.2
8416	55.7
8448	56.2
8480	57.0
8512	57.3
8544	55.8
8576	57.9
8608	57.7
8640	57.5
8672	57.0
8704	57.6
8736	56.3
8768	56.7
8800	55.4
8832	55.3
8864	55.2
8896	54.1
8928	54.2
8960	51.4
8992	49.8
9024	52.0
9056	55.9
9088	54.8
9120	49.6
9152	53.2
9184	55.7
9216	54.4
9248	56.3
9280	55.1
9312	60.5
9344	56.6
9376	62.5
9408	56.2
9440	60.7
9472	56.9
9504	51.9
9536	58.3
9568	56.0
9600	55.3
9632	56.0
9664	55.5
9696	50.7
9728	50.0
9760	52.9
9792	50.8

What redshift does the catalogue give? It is 0.05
